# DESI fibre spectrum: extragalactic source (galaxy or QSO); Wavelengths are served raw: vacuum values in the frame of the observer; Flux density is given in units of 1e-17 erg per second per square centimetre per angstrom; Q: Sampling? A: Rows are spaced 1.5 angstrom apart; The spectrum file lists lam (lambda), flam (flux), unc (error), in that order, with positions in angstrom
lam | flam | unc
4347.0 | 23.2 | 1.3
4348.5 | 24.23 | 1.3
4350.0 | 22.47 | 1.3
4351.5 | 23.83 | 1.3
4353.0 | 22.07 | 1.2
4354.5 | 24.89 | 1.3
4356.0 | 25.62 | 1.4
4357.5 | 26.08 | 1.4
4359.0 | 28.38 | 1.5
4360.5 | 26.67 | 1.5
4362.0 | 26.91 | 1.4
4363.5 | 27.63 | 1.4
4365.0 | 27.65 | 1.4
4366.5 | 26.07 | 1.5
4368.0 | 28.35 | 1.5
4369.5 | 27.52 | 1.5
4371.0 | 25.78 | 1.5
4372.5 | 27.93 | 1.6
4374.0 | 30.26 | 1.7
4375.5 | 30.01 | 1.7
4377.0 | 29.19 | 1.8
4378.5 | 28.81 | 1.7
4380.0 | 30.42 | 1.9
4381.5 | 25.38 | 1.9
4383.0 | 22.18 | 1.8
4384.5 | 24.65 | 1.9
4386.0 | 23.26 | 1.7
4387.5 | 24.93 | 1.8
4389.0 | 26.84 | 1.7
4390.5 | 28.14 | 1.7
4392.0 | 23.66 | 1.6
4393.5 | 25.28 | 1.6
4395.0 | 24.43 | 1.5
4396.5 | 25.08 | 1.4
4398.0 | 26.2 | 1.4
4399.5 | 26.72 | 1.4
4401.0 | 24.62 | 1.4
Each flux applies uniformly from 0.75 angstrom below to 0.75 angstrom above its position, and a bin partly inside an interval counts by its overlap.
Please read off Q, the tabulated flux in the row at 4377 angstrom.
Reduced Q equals 29.19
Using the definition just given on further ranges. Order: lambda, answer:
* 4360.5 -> 26.67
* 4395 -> 24.43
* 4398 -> 26.2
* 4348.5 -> 24.23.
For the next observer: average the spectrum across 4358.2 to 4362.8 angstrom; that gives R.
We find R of 27.3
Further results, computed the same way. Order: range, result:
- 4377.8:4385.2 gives 26.3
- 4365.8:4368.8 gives 27.2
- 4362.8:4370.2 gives 27.4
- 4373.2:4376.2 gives 30.1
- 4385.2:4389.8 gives 25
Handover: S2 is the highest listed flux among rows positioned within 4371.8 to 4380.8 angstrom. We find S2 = 30.42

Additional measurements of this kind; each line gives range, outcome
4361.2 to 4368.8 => 28.35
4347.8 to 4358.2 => 26.08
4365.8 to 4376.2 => 30.26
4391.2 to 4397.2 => 25.28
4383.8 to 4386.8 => 24.65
